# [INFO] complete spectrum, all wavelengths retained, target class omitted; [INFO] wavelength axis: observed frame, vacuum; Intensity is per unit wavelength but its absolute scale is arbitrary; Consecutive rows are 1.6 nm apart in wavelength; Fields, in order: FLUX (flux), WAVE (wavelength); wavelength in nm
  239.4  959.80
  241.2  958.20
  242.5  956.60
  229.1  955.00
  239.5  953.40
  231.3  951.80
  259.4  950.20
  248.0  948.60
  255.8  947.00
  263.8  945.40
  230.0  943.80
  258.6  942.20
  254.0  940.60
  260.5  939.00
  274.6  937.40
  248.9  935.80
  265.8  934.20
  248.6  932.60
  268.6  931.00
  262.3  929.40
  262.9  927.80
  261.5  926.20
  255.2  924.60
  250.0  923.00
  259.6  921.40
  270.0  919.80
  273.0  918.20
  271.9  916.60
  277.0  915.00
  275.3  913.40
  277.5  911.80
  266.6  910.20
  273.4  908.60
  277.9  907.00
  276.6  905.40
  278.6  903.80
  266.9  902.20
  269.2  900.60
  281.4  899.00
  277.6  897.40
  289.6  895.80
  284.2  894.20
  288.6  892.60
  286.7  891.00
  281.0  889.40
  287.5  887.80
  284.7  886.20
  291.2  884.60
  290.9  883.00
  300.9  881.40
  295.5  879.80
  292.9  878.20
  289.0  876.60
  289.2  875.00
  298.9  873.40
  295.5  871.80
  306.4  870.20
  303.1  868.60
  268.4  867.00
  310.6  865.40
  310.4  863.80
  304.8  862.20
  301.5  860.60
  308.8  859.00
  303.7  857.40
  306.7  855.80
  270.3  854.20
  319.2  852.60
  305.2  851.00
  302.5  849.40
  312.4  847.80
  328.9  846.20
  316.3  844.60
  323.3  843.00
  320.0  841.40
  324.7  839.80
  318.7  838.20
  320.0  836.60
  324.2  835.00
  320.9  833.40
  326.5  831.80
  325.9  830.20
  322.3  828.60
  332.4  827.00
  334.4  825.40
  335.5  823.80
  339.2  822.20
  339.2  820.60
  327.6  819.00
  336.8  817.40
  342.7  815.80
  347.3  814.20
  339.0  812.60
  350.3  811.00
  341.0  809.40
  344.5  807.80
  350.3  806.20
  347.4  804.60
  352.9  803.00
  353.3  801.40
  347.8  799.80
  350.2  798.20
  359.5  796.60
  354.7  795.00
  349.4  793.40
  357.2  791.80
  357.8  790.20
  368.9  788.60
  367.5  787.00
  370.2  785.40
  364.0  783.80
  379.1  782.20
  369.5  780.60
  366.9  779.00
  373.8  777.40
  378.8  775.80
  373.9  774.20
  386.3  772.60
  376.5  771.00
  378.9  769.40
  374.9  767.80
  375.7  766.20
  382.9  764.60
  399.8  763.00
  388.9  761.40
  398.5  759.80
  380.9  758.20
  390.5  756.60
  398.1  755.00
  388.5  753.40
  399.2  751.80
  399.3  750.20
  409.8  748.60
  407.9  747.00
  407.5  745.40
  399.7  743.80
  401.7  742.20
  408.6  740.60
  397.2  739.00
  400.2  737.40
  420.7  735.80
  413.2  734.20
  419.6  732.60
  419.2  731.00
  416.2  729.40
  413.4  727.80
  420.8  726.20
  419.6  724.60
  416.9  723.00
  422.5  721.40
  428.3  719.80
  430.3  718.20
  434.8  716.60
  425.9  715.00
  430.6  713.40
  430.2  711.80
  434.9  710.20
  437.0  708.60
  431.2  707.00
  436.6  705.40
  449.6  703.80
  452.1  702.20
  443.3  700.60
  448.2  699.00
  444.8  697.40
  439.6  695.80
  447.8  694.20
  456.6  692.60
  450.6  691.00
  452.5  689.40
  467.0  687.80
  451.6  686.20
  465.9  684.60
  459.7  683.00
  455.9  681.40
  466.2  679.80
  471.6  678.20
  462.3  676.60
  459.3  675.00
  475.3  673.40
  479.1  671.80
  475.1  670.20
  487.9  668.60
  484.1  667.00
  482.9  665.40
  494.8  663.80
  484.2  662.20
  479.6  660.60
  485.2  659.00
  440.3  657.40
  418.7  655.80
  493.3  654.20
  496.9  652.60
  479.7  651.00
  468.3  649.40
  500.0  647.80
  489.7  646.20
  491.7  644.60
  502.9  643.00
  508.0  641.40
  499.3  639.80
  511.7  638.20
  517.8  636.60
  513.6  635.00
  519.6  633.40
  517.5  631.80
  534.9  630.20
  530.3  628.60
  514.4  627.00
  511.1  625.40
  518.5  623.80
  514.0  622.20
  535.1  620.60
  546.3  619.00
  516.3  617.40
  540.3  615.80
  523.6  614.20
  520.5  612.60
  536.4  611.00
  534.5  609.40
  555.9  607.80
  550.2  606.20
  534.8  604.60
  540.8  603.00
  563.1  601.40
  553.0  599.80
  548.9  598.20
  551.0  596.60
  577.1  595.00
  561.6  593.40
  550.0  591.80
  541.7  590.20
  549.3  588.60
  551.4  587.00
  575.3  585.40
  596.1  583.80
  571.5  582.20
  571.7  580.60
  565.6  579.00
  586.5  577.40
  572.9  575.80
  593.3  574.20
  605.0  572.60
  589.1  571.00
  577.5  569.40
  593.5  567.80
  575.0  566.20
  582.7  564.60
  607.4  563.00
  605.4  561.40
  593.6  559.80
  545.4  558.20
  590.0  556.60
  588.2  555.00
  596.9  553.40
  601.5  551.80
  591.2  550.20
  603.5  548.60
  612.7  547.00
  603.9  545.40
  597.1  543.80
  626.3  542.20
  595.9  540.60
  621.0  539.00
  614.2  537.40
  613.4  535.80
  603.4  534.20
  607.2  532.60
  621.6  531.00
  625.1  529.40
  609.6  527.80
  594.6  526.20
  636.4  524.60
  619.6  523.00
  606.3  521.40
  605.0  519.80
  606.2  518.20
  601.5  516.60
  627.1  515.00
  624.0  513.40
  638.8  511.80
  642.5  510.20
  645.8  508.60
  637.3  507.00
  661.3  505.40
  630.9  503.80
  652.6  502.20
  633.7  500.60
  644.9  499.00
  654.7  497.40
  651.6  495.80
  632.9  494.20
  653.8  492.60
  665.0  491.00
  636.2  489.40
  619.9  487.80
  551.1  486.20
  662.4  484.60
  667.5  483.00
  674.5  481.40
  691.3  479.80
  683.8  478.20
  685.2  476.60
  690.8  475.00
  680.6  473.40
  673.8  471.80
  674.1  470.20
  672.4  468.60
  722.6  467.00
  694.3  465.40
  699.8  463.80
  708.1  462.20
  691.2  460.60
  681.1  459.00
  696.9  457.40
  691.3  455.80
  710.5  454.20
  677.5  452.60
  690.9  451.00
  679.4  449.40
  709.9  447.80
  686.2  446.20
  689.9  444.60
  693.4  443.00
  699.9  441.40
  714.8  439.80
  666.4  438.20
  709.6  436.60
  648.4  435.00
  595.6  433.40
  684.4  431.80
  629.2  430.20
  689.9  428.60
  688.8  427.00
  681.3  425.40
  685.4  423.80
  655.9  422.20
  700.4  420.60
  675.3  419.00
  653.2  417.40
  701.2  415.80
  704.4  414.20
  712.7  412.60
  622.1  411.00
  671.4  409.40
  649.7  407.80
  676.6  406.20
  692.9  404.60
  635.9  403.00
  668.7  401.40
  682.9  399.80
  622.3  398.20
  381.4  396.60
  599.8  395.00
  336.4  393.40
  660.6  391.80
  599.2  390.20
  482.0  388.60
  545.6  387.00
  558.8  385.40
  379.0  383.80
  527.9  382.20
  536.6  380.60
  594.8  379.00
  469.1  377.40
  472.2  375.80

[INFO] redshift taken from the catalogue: 0.000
